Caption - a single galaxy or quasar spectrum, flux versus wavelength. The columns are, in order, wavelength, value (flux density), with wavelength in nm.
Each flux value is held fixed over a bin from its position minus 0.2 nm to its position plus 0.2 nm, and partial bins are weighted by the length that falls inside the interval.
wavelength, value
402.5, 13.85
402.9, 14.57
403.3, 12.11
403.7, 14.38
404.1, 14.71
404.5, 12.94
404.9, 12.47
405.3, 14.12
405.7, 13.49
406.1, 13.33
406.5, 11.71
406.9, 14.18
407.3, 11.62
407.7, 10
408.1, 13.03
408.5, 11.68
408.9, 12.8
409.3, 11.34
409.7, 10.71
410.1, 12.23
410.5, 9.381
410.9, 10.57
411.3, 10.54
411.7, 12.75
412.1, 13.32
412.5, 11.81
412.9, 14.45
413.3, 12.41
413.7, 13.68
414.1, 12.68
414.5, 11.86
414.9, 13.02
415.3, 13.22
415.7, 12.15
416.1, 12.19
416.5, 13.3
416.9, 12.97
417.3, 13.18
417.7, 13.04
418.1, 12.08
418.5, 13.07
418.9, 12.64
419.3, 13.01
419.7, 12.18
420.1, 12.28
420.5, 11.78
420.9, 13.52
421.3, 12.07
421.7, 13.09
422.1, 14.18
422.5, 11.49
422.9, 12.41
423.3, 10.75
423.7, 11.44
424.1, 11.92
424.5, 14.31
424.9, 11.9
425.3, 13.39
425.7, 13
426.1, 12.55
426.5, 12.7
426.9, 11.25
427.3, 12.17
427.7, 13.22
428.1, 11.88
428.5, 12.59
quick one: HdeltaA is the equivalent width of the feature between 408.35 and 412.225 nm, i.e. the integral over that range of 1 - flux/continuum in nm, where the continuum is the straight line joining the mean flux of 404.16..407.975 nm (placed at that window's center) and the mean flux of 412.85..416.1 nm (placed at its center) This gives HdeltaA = 0.39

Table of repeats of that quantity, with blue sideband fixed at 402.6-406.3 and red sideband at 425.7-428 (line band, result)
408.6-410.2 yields 0.19 nm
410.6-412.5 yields 0.22 nm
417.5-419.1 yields 0.02 nm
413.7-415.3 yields 0.04 nm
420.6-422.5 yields -0.04 nm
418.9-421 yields 0.04 nm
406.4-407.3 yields 0.04 nm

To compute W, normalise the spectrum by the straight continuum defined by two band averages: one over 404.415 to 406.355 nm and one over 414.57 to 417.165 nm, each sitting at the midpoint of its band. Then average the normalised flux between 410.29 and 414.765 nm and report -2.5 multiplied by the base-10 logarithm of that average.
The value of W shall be 0.07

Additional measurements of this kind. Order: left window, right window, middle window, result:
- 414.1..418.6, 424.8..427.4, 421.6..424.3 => 0.03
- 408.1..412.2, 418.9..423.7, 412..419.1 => -0.08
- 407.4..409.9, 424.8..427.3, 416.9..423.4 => -0.04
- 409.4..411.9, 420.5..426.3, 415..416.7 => -0.10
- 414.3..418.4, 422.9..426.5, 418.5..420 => 0.00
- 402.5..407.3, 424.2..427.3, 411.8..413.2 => 0.00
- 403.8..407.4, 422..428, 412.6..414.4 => -0.02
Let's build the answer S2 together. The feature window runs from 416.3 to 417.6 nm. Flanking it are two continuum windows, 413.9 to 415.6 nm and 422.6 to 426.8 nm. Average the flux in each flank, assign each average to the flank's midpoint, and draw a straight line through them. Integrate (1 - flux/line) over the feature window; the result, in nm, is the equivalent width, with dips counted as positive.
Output -0.06 nm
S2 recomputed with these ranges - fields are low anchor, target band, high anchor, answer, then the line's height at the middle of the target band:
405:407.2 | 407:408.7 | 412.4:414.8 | 0.18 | 13.2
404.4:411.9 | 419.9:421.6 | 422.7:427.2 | -0.03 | 12.3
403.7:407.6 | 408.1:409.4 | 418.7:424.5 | 0.09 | 13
